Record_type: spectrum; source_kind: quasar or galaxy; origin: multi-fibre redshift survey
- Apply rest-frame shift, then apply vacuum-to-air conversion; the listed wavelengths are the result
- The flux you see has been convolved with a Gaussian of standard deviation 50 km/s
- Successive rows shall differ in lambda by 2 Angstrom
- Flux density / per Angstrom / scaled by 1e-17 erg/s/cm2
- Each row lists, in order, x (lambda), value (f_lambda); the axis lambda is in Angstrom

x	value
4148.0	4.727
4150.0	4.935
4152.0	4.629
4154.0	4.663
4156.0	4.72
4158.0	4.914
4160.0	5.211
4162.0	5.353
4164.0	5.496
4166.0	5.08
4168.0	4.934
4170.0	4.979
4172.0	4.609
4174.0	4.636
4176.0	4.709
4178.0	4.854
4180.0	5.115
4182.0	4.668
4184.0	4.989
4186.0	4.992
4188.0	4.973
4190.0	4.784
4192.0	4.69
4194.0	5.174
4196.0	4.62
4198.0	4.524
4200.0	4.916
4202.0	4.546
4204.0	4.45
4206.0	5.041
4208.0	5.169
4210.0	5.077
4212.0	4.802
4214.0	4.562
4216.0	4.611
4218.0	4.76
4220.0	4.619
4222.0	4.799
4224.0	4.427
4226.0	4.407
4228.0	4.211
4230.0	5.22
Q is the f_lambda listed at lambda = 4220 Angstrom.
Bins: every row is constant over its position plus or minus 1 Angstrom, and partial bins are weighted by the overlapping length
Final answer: 4.619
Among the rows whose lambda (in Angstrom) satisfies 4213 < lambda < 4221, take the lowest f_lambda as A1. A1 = 4.562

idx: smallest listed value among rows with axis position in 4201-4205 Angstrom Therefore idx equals 4.45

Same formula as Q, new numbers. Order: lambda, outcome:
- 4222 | 4.799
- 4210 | 5.077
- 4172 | 4.609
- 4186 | 4.992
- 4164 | 5.496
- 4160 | 5.211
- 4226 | 4.407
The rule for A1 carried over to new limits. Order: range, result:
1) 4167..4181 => 4.609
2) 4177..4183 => 4.668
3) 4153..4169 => 4.663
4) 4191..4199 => 4.524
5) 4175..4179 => 4.709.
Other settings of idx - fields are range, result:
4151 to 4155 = 4.629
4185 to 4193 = 4.69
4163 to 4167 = 5.08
